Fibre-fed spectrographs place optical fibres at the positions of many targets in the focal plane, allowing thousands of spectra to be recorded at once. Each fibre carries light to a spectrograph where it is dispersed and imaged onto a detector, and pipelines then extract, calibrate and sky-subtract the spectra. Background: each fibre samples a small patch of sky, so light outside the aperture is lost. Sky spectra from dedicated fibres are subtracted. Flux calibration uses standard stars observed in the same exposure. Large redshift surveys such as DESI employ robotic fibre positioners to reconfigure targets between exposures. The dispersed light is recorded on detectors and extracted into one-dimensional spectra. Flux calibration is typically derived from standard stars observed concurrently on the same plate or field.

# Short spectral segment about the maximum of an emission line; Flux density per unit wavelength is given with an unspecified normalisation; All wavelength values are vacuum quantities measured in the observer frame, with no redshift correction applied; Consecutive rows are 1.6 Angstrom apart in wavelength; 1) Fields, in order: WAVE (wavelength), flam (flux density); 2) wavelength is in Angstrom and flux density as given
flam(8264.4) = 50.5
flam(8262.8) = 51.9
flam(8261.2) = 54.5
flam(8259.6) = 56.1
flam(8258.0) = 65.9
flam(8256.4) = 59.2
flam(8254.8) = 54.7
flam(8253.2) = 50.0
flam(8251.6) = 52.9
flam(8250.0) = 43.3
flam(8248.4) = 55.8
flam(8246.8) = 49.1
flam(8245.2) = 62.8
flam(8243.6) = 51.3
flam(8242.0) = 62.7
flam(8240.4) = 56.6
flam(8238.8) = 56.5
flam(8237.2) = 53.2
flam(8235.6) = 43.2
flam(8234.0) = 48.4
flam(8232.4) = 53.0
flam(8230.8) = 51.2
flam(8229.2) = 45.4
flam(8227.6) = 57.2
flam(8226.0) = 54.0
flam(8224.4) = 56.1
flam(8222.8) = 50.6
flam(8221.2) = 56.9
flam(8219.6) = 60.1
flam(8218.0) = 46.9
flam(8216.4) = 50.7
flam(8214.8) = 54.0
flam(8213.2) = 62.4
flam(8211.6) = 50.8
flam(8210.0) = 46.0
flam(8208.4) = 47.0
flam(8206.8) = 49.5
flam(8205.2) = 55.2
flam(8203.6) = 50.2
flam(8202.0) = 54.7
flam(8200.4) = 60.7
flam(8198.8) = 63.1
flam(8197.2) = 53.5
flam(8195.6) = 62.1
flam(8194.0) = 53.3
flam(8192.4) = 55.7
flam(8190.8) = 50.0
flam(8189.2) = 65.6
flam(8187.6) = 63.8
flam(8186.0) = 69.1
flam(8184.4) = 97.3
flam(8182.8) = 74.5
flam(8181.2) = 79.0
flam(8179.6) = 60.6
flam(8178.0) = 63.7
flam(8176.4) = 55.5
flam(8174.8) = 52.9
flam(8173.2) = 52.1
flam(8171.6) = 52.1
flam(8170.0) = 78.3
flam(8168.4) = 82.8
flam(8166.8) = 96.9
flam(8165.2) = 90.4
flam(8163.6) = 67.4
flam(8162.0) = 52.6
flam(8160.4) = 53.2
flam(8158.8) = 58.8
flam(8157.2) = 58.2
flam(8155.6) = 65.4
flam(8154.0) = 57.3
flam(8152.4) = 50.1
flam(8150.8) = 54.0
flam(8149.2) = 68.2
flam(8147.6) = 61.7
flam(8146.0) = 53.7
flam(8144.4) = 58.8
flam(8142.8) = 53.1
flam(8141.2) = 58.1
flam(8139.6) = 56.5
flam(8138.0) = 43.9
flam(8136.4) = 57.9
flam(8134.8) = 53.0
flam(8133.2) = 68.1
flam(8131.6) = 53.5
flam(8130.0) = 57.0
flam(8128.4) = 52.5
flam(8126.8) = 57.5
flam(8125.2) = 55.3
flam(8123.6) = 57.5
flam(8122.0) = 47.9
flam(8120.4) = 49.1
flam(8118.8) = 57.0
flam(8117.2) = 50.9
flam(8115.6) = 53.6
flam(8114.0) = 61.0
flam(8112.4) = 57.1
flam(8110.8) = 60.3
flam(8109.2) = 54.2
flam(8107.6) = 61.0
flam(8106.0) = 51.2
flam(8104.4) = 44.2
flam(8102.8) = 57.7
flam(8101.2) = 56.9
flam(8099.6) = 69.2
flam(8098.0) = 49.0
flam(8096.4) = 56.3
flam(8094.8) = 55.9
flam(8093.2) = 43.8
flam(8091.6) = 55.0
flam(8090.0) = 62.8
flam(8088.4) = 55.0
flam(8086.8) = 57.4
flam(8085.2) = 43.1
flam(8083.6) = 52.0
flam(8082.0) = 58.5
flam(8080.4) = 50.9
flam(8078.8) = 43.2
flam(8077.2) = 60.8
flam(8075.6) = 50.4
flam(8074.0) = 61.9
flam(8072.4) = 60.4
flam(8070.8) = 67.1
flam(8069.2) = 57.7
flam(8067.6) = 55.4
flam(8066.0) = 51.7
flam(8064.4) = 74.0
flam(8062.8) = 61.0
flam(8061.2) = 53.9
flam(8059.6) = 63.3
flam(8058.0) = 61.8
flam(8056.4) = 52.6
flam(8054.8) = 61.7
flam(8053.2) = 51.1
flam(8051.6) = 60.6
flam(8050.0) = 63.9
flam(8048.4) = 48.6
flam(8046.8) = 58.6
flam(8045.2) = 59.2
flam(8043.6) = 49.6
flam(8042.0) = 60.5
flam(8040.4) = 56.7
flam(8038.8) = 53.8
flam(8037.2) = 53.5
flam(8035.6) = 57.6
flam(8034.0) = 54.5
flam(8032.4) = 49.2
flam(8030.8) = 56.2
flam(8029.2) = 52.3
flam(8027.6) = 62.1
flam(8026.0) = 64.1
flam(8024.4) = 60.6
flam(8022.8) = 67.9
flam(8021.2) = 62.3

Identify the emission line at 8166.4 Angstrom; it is [S II]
